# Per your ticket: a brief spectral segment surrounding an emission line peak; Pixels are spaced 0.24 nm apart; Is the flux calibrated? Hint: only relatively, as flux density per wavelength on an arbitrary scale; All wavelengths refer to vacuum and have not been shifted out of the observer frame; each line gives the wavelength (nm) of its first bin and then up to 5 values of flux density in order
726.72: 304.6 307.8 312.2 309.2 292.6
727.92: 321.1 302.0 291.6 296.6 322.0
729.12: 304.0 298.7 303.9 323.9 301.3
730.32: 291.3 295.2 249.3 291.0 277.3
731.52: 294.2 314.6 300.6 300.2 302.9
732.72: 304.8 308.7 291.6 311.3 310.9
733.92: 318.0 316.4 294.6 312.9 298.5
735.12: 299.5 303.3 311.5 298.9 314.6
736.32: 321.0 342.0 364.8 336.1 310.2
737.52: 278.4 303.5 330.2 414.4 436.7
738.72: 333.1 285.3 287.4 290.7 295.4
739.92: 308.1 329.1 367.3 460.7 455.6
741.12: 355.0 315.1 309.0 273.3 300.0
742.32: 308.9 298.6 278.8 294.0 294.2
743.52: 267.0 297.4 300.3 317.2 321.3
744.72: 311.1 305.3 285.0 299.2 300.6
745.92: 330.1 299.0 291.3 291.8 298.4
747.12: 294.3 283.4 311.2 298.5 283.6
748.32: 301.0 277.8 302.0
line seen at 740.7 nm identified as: [N II] 6583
